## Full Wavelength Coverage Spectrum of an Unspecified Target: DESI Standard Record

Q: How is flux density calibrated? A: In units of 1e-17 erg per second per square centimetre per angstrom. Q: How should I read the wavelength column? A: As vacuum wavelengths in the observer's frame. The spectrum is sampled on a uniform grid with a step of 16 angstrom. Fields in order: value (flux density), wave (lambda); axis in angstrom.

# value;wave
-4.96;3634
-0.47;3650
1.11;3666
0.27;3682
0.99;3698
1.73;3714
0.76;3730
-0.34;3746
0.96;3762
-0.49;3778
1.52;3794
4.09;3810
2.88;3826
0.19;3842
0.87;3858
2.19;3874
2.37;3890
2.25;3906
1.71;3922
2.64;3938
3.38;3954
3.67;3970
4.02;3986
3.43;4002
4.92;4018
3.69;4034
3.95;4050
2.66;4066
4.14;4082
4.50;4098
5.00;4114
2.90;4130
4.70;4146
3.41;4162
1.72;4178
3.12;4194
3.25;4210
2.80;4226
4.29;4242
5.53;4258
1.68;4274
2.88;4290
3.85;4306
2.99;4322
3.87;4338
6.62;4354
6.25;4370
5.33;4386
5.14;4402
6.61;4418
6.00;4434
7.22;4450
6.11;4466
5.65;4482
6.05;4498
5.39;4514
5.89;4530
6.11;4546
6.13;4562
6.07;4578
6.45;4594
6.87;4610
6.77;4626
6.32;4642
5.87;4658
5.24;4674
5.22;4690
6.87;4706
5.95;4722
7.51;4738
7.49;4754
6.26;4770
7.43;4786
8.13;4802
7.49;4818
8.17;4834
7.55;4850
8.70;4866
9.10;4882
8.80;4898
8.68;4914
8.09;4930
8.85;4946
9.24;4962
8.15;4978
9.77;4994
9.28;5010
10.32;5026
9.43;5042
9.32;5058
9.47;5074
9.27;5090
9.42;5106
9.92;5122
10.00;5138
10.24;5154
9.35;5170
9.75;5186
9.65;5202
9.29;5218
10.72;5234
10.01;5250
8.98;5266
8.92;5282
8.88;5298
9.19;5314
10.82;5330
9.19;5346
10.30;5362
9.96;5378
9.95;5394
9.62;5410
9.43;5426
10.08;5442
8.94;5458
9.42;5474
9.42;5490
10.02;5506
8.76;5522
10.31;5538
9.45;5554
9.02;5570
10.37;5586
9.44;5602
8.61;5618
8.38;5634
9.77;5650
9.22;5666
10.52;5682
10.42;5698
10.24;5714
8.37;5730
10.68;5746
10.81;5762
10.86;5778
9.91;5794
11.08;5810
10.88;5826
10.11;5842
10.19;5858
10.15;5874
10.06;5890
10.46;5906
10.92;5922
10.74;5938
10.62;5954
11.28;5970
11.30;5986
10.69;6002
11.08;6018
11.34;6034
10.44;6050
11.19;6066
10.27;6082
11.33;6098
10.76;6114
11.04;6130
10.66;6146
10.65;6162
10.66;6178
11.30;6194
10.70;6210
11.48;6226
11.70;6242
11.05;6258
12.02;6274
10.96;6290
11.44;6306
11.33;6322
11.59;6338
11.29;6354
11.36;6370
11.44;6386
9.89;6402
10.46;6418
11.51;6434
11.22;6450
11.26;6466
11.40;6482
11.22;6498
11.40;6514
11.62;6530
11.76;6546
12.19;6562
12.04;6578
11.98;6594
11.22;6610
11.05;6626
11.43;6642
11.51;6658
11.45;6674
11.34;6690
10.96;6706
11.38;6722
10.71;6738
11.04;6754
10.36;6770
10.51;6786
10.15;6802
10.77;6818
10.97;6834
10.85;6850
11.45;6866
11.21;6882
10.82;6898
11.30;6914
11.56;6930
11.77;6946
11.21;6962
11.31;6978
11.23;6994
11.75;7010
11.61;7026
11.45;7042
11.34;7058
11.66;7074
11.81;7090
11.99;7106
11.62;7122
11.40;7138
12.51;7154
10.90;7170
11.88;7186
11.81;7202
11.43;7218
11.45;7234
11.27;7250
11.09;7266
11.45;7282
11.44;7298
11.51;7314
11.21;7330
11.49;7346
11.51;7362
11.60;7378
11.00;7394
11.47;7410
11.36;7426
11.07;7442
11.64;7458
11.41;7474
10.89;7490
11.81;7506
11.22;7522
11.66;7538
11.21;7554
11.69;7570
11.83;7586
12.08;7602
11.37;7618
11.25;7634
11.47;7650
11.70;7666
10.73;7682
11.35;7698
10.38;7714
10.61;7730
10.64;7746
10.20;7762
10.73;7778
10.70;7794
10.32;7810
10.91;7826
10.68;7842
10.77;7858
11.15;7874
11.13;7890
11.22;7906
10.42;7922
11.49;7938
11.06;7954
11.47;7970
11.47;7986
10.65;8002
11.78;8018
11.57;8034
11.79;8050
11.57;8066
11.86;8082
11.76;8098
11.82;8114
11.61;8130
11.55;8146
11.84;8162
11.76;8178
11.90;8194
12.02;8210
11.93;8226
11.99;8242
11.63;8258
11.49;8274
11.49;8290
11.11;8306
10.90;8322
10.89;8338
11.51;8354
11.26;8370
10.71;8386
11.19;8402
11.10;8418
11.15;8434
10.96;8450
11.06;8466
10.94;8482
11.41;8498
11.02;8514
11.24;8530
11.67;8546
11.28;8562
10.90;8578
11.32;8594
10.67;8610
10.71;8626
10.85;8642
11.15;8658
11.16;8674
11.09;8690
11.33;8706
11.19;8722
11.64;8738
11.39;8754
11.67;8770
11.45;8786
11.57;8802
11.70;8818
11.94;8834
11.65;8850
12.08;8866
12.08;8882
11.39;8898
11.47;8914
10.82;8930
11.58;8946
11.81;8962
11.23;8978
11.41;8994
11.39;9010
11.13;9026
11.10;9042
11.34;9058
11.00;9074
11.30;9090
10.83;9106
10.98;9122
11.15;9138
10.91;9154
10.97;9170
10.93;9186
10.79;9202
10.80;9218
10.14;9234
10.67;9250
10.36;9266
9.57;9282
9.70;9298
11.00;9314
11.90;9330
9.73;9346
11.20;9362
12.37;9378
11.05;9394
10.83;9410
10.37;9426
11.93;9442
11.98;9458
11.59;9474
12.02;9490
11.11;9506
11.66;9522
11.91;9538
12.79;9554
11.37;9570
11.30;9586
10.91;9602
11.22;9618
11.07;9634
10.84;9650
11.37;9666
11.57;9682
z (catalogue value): 0.087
